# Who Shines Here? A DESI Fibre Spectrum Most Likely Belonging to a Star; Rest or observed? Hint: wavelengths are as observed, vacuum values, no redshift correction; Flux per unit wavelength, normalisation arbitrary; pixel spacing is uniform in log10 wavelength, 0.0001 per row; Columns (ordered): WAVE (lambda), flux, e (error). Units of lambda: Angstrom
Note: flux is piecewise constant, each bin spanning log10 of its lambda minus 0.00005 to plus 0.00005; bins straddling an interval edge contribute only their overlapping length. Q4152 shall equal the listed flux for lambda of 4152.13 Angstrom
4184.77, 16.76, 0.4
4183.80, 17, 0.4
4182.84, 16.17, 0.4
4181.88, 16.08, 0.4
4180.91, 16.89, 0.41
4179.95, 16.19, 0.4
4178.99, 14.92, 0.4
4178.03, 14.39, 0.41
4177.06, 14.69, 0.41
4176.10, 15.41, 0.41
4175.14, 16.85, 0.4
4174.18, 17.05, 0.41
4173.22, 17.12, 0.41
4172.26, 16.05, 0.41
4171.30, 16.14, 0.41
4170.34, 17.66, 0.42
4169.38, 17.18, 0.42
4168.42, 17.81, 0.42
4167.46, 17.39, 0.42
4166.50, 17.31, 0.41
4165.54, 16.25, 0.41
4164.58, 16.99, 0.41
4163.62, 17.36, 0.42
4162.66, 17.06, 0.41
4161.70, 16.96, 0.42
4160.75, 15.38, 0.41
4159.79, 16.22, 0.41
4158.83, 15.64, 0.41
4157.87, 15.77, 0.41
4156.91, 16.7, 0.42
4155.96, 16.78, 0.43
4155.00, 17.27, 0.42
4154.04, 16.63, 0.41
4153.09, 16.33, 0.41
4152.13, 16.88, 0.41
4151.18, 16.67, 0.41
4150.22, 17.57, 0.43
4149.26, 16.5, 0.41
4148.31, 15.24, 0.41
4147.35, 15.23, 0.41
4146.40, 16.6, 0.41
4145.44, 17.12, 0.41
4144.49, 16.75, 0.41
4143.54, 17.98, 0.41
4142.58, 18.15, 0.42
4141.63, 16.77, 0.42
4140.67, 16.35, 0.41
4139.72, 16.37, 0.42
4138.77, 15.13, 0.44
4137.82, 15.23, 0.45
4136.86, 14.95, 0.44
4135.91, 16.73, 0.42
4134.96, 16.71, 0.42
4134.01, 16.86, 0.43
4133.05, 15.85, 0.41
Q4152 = 16.88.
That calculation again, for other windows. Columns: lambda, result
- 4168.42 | 17.81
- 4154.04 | 16.63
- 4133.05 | 15.85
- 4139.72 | 16.37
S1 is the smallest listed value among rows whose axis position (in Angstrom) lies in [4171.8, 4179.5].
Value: 14.39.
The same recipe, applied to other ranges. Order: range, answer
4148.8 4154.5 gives 16.33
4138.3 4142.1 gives 15.13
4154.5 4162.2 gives 15.38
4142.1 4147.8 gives 15.23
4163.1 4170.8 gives 16.25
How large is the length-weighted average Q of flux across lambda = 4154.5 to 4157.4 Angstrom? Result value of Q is 16.9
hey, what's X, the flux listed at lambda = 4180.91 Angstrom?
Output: 16.89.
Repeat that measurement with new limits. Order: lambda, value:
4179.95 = 16.19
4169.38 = 17.18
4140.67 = 16.35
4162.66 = 17.06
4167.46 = 17.39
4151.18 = 16.67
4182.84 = 16.17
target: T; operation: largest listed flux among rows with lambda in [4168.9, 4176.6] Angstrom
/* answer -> 17.66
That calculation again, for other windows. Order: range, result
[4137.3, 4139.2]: 15.23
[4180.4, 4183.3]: 16.89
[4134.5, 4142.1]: 16.77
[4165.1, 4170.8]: 17.81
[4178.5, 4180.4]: 16.19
